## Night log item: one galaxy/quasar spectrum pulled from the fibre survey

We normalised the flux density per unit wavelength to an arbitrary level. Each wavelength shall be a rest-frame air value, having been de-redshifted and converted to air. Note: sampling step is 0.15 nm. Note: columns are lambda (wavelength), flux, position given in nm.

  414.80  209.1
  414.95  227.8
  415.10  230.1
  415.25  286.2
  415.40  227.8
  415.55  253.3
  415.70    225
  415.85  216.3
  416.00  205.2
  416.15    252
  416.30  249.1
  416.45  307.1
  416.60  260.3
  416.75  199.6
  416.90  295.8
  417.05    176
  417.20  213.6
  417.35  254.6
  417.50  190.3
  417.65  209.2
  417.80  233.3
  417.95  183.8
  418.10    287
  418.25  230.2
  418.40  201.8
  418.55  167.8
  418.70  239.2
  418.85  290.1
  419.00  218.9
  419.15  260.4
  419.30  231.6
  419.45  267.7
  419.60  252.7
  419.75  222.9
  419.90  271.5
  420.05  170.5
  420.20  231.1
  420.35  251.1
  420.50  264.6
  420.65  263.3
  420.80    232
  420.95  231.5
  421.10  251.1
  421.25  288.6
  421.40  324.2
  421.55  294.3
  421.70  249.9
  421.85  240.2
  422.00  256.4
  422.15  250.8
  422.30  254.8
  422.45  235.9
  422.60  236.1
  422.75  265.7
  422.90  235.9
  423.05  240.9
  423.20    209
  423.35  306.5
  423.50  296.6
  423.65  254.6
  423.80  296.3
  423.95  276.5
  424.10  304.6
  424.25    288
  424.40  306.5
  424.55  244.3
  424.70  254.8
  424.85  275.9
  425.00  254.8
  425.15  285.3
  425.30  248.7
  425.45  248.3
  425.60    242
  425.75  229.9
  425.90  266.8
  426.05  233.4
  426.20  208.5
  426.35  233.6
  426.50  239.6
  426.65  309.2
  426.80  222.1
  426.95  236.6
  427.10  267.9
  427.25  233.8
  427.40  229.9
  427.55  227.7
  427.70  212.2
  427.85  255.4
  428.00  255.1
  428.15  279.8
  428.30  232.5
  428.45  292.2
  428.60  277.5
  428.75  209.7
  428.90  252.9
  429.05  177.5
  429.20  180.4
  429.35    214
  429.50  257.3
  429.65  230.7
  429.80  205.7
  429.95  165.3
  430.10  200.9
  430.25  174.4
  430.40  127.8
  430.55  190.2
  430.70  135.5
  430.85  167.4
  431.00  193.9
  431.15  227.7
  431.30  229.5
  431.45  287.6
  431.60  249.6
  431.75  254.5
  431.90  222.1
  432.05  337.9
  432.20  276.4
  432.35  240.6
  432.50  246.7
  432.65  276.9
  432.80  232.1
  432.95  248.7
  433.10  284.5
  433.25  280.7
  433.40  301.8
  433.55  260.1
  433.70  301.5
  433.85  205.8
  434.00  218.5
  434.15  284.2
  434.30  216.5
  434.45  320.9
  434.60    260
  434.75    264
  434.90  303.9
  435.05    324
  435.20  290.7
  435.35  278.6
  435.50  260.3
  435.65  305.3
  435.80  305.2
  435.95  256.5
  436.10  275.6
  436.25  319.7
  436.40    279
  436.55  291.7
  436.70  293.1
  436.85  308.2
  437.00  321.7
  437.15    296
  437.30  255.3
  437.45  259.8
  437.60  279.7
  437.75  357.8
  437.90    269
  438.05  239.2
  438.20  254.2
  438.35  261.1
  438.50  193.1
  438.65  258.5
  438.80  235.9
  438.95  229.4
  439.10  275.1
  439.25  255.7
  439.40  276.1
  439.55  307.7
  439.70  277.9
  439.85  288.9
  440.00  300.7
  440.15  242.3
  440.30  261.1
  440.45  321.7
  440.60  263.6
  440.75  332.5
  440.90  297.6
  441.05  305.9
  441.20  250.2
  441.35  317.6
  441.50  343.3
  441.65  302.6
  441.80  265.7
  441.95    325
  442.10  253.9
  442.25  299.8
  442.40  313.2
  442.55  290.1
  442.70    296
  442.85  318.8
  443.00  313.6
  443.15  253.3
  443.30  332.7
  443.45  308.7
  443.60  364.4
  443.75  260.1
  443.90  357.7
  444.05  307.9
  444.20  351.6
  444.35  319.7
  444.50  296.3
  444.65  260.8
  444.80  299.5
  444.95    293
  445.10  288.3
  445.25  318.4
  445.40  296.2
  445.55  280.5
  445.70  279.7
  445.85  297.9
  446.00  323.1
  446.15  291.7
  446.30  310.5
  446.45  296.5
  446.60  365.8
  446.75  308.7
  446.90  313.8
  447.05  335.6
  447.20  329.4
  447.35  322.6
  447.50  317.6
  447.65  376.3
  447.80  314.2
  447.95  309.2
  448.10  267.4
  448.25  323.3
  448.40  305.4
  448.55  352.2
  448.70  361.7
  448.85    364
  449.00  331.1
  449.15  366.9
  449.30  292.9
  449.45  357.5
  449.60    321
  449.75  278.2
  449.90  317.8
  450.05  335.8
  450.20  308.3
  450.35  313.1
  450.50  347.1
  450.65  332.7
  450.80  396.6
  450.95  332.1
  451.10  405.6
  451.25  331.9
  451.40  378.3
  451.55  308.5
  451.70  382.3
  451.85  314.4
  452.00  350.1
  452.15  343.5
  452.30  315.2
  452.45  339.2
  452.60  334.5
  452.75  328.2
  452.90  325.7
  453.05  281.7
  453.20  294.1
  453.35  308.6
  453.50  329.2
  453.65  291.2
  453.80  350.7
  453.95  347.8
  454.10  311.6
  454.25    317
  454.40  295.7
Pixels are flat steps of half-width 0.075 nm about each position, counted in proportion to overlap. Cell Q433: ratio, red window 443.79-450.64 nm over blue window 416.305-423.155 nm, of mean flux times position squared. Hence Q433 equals 1.49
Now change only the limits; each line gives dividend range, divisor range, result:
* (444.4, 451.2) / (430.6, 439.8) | 1.28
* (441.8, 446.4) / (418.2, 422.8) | 1.37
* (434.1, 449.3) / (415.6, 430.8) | 1.35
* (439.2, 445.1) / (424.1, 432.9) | 1.34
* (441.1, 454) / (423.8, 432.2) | 1.46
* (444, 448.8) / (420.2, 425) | 1.33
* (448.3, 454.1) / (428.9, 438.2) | 1.42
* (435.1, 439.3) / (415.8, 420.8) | 1.28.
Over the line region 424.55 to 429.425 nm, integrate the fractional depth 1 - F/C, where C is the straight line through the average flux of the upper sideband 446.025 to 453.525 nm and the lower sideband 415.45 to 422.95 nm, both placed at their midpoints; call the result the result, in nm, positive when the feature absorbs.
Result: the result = 0.38 nm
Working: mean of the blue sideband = 242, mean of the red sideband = 329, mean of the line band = 243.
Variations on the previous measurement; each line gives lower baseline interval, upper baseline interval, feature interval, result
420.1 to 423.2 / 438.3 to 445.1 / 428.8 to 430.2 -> 0.309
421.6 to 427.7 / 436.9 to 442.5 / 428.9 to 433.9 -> 0.682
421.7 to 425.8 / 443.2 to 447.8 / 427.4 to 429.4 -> 0.264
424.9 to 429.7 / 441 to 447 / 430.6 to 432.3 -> 0.157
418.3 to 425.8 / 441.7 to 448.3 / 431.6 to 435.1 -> 0.169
